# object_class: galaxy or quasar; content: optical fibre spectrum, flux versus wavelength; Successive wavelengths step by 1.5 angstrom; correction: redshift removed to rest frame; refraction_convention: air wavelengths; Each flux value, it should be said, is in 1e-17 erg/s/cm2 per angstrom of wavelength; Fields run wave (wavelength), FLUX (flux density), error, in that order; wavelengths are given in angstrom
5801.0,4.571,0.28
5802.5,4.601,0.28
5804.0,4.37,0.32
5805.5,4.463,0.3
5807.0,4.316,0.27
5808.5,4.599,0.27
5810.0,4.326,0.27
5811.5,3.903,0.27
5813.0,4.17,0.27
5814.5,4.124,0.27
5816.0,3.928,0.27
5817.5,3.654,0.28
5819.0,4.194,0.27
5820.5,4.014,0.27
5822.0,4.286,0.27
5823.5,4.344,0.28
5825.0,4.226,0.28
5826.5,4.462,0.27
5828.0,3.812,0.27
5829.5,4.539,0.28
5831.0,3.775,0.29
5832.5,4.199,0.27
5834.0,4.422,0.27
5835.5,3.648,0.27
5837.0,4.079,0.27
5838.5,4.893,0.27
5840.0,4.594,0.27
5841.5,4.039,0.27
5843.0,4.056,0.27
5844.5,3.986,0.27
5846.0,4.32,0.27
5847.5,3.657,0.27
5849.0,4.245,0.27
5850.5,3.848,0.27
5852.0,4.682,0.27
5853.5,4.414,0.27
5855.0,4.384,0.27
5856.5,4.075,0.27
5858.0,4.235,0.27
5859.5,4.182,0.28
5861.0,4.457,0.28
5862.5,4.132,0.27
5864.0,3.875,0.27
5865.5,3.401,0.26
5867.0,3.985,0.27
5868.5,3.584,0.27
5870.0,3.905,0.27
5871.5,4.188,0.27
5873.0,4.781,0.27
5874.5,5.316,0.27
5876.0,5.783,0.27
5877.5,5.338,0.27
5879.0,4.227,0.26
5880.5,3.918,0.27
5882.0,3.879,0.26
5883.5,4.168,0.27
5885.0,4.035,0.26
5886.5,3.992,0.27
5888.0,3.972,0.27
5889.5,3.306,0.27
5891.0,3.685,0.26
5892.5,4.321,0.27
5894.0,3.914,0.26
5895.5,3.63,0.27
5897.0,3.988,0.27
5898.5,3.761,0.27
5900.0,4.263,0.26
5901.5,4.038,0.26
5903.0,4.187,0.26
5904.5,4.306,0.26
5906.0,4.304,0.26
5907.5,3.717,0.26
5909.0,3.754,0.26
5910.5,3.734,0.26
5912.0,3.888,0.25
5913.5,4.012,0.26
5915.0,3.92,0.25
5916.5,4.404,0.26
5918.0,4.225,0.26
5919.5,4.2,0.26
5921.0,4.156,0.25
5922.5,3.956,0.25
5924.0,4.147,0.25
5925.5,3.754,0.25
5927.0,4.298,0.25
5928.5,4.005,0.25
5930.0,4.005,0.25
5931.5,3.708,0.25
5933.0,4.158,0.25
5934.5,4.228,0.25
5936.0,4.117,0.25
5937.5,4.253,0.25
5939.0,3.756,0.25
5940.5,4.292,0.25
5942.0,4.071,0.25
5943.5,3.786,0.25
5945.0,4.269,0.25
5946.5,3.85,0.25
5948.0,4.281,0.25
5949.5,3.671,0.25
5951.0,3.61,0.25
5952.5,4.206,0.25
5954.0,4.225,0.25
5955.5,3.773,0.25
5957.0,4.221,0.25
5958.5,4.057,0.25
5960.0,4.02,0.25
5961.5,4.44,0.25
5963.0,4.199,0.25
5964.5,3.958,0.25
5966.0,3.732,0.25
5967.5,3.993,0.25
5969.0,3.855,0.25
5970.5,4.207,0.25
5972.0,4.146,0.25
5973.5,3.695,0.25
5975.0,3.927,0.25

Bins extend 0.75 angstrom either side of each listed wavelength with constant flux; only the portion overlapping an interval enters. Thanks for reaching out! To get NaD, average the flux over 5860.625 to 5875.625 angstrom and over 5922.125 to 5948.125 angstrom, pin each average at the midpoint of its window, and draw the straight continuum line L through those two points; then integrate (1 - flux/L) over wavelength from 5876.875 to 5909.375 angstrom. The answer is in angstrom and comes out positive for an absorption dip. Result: 0.9 angstrom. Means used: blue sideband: 4.2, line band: 4.03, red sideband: 4.05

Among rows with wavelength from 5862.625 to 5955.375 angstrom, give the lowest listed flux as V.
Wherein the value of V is 3.306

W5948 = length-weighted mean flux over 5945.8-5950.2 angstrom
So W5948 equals 3.94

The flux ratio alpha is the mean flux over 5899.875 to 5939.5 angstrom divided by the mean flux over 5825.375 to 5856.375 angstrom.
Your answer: 0.97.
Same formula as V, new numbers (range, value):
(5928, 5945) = 3.708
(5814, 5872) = 3.401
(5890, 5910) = 3.63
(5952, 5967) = 3.732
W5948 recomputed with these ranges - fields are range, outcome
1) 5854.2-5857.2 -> 4.24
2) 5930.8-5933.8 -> 3.94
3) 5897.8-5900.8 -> 4.02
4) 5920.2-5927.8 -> 4.06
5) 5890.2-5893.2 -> 3.99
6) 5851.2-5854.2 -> 4.54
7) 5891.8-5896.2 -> 3.95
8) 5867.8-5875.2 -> 4.35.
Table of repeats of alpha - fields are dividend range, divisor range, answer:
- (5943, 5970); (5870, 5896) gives 0.94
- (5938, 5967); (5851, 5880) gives 0.92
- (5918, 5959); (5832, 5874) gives 0.97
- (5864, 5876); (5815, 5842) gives 1.02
